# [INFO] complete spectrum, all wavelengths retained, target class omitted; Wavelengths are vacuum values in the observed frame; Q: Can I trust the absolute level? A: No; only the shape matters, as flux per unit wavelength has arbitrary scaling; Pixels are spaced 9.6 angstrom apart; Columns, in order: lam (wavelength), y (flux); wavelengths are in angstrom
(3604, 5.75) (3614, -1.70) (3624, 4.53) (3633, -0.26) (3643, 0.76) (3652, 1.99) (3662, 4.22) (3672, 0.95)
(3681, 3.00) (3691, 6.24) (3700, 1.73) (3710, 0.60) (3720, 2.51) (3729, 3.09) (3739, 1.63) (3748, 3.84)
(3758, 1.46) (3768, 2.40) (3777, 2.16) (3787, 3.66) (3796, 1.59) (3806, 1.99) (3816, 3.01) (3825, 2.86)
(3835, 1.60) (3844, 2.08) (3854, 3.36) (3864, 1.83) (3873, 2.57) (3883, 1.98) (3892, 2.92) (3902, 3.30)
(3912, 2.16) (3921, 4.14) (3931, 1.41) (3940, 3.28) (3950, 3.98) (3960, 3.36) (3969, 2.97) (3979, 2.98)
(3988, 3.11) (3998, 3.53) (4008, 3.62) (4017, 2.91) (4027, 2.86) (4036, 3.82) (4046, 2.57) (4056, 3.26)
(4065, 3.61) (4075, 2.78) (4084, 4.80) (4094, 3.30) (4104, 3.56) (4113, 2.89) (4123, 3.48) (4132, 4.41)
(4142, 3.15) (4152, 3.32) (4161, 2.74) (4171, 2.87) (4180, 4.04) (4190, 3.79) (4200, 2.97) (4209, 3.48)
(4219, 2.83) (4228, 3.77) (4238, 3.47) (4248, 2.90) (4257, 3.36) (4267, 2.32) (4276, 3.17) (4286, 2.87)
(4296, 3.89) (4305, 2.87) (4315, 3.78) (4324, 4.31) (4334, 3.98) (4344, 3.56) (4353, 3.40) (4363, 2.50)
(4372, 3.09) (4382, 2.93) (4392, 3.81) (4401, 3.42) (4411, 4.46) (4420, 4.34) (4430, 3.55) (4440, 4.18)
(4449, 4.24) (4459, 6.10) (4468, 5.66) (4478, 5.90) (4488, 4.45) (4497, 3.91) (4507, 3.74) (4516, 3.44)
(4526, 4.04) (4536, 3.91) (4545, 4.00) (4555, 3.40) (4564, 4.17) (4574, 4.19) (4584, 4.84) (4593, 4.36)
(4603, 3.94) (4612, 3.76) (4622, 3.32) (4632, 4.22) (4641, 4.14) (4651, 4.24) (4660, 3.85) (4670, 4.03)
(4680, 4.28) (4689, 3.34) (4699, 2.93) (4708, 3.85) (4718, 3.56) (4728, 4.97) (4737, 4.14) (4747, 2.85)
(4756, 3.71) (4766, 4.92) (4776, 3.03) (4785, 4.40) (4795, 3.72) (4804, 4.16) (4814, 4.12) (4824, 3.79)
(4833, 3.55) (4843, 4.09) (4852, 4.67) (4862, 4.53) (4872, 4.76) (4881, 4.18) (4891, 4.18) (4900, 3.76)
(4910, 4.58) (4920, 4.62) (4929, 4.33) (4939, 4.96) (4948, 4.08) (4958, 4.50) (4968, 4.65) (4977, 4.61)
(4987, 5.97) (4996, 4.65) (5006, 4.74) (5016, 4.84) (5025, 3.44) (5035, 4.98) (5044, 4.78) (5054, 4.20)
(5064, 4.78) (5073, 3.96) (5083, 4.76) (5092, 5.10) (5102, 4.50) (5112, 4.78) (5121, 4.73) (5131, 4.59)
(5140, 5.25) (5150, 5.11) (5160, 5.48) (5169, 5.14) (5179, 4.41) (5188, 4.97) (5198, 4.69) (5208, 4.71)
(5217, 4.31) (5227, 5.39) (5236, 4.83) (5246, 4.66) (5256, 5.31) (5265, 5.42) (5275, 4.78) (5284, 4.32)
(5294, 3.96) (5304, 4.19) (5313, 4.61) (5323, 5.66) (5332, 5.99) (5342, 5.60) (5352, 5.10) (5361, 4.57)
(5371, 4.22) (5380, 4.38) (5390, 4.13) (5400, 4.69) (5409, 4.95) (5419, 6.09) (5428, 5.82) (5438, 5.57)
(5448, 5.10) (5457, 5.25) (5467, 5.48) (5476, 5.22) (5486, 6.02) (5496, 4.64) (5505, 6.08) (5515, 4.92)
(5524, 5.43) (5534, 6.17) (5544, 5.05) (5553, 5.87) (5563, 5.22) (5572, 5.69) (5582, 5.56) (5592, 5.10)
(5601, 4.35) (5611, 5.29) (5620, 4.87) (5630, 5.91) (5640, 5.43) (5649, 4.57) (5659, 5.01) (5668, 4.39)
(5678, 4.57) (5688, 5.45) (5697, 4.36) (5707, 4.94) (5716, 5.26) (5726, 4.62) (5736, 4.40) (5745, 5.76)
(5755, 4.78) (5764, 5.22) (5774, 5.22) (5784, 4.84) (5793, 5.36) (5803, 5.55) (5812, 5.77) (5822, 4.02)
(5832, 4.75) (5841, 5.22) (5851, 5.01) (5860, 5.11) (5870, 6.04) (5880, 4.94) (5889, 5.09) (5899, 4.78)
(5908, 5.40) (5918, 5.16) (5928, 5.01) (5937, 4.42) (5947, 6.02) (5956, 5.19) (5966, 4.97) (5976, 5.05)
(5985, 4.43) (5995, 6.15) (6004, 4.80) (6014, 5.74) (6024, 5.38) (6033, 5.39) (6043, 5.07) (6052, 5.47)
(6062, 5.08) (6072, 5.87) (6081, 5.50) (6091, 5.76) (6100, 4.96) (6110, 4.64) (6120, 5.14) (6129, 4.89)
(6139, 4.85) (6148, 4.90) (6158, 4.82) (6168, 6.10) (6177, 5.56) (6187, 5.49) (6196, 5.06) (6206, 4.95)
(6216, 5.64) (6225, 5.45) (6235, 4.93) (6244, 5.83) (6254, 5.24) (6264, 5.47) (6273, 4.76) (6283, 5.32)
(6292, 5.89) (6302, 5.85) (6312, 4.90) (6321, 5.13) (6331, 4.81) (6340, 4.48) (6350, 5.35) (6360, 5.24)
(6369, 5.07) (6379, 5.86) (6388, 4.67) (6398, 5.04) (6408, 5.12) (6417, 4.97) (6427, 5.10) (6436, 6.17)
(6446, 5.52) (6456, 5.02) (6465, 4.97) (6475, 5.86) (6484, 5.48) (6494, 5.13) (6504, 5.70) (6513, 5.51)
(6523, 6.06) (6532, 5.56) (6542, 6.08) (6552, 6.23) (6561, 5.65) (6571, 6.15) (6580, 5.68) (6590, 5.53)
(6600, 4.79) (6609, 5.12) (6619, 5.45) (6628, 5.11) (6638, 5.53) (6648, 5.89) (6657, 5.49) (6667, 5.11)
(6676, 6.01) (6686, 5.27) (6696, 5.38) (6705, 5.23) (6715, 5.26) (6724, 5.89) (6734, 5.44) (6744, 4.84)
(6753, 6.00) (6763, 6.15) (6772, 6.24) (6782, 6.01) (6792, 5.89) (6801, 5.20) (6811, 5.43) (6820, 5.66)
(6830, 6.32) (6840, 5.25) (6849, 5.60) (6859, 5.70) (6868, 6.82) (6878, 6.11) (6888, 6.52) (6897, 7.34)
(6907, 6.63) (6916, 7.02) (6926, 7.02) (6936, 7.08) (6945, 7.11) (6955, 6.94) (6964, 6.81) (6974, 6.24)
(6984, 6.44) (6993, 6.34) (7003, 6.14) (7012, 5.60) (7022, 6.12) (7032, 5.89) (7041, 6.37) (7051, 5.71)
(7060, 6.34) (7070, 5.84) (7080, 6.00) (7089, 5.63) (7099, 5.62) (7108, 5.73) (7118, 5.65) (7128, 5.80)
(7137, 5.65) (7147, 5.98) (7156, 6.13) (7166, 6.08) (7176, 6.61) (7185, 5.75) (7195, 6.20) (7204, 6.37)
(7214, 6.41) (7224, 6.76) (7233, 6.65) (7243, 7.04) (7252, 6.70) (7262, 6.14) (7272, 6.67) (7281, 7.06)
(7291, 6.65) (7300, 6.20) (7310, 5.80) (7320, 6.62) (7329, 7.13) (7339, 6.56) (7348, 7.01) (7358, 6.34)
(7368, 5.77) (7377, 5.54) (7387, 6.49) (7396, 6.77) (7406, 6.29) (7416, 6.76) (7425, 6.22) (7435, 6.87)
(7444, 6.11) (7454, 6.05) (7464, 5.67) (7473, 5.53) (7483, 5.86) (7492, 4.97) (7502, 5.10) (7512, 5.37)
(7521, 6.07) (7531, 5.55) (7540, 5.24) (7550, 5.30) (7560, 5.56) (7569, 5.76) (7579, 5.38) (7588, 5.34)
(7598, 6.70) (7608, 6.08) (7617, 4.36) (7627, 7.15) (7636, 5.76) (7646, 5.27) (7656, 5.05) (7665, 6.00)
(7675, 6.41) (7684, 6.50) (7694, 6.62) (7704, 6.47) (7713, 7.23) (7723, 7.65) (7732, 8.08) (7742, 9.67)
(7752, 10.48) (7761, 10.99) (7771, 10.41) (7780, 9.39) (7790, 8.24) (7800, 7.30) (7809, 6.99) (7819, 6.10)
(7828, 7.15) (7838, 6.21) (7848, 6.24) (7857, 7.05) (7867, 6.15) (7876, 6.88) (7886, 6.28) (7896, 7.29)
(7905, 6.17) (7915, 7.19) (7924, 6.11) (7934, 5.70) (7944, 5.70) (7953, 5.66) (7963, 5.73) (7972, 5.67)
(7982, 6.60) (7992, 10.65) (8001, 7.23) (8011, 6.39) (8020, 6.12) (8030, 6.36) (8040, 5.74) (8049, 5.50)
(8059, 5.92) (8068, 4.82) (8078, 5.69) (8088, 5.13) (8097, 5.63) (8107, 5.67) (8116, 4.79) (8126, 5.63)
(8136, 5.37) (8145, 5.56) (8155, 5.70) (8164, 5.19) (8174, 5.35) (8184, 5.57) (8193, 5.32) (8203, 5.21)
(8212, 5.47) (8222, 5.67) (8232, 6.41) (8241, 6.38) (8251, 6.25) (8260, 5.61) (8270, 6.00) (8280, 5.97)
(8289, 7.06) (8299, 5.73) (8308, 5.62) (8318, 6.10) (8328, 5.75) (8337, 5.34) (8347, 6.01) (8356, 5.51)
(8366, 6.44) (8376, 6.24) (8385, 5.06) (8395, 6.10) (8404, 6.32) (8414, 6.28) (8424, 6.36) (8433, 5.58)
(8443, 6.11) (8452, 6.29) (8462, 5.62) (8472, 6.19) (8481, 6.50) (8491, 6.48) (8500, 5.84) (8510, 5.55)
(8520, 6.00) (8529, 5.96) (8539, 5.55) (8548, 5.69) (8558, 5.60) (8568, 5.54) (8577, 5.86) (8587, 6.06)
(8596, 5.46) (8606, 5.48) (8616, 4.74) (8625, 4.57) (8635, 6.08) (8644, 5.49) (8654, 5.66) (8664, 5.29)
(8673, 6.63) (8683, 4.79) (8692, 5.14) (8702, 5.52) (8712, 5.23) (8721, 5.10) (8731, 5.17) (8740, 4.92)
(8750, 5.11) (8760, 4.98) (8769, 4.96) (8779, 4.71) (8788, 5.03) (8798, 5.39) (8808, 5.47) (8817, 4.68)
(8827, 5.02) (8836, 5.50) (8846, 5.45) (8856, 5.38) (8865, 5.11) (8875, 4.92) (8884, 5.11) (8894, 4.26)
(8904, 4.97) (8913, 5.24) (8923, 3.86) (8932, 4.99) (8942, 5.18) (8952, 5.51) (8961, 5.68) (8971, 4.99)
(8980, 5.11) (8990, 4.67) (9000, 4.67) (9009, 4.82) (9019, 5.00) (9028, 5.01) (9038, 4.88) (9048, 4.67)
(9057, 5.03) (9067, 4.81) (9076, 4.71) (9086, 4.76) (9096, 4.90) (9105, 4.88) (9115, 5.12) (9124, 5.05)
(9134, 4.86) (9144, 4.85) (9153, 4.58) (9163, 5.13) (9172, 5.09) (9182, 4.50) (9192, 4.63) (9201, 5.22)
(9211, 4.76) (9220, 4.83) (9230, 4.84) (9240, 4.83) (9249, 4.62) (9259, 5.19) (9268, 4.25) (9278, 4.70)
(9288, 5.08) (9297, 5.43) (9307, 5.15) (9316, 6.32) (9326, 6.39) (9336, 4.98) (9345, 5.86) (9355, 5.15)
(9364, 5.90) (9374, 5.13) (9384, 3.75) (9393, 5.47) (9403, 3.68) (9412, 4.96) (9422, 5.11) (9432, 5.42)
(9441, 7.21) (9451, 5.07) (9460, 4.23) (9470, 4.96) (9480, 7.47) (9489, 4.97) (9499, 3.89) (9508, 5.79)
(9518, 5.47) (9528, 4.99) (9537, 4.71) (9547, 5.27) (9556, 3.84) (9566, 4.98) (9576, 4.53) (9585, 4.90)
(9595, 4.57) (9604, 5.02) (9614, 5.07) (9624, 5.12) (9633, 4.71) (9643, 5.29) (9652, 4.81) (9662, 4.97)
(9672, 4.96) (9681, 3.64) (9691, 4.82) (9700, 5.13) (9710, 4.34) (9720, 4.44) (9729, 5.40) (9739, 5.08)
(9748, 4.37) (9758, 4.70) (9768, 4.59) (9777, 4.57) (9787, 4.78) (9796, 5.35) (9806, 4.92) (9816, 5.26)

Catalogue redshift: 0.596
